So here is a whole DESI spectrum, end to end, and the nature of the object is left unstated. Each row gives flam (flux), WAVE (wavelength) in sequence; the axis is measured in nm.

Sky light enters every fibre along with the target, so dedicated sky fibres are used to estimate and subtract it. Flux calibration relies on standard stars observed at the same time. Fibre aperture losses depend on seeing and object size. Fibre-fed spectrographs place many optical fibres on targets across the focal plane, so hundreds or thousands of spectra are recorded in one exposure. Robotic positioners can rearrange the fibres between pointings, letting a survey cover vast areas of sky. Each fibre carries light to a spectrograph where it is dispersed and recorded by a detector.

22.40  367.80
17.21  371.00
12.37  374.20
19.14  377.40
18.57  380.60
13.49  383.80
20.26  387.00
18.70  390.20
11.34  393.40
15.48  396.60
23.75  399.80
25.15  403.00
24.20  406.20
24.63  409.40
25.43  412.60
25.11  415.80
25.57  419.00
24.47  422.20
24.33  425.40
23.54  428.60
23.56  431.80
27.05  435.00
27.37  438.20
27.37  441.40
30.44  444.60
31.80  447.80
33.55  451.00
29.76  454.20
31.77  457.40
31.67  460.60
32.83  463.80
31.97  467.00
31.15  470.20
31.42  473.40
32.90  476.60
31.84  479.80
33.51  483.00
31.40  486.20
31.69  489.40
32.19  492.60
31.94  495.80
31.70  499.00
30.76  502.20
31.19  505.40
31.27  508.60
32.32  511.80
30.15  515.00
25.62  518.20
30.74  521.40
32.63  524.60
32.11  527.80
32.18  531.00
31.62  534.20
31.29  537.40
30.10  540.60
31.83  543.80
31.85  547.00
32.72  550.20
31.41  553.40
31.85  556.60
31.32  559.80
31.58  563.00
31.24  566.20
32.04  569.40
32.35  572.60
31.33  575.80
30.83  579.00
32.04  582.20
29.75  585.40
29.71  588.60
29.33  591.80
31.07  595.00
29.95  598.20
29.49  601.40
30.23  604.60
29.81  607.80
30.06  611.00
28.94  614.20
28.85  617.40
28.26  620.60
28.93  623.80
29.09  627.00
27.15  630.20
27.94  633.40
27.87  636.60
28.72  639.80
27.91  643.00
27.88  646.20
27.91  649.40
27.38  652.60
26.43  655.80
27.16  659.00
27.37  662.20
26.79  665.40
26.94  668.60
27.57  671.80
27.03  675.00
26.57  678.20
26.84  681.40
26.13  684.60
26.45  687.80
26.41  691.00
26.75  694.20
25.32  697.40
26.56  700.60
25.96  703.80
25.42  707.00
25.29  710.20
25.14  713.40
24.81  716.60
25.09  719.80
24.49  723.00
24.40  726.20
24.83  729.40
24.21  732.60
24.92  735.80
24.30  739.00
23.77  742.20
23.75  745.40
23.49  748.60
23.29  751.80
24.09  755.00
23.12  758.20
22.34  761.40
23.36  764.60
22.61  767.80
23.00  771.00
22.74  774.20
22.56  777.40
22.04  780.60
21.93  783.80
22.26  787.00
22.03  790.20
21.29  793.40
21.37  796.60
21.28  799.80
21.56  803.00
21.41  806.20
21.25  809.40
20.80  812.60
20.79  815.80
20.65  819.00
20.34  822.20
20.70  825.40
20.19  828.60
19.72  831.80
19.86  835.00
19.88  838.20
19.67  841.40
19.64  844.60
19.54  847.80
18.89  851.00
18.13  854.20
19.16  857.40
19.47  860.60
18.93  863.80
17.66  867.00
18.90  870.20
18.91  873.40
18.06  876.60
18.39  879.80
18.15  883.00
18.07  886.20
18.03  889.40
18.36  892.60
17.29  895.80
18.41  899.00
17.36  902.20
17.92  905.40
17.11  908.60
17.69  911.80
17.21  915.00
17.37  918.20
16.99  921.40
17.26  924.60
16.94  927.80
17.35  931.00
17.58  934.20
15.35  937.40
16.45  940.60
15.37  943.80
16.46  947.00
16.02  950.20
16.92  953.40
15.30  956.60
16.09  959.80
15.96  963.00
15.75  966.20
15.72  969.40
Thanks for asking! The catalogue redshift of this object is 0.001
